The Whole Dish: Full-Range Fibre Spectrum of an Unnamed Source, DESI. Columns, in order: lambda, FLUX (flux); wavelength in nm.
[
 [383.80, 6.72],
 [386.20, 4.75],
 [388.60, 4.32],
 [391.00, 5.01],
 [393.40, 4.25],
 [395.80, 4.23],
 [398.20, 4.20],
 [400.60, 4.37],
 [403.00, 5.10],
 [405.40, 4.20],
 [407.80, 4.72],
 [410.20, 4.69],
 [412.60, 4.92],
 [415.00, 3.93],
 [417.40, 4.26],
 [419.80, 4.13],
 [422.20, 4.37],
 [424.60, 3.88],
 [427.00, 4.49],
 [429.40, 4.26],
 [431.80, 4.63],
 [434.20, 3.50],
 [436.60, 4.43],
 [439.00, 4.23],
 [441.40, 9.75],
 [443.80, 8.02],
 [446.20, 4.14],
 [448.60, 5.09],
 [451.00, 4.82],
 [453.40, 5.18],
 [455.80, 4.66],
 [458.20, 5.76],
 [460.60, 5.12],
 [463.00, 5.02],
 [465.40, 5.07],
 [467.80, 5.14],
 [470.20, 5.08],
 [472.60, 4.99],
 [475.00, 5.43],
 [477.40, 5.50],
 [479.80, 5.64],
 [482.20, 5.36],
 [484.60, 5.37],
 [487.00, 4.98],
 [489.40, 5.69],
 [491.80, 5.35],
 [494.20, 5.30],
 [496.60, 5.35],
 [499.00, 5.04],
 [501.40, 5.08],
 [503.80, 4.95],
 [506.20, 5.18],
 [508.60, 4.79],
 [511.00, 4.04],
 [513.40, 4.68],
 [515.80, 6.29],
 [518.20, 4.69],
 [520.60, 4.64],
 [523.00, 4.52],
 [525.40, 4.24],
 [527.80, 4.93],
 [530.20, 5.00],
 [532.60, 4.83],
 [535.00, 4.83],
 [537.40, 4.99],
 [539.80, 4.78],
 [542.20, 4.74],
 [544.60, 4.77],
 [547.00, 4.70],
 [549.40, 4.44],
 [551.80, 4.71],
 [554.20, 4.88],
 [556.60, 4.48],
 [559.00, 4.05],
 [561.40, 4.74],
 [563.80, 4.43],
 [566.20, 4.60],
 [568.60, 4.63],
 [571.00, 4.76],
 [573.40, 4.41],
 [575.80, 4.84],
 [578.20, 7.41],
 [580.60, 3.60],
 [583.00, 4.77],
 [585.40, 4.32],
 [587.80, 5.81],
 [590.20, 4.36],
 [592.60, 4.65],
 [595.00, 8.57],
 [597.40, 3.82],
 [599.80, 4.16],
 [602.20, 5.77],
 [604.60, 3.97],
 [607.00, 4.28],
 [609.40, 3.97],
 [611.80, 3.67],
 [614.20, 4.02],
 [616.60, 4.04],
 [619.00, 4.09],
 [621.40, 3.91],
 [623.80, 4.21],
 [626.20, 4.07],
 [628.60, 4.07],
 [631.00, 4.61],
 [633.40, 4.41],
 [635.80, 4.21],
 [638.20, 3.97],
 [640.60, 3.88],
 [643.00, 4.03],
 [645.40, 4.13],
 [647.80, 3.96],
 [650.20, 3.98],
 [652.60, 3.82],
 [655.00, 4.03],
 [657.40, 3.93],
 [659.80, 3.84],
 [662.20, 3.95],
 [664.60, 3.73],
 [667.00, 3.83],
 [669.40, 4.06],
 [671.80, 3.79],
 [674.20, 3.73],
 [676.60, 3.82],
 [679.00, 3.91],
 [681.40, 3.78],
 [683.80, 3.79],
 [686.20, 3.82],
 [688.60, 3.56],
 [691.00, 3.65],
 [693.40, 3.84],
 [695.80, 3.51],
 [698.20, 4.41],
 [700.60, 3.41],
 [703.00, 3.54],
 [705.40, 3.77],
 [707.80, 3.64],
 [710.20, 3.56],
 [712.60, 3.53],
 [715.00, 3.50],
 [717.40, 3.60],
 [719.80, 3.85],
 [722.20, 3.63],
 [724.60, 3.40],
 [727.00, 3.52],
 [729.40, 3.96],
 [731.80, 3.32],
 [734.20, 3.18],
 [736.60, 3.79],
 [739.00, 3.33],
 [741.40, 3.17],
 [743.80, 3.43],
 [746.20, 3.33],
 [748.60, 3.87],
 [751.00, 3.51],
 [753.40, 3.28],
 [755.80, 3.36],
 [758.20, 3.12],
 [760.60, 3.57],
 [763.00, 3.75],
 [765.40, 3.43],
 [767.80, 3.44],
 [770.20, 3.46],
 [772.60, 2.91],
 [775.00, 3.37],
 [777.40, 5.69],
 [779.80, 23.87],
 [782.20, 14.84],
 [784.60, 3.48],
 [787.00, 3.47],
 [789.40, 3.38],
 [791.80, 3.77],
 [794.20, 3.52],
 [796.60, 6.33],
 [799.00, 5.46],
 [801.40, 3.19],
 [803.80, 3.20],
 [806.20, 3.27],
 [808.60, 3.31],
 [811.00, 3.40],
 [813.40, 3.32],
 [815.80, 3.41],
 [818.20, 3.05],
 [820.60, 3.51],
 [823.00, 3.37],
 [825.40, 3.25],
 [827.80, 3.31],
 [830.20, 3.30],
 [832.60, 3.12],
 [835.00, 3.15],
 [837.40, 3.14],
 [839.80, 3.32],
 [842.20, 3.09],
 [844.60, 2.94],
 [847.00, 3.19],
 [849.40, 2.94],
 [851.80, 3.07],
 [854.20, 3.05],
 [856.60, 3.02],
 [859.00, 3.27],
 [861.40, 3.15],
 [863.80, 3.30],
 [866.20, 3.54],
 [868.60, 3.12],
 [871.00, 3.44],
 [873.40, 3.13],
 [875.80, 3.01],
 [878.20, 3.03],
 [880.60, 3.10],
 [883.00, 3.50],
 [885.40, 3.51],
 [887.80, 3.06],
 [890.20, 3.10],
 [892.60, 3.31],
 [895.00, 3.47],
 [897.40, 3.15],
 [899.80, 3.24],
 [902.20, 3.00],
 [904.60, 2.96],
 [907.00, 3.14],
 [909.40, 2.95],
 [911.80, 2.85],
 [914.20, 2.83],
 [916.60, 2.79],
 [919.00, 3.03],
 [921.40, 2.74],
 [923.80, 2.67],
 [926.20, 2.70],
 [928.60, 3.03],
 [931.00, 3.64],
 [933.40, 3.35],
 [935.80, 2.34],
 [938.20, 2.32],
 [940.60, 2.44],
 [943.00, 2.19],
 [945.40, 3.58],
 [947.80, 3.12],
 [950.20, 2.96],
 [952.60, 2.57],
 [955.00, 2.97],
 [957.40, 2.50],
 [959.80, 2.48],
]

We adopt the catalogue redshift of 0.187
